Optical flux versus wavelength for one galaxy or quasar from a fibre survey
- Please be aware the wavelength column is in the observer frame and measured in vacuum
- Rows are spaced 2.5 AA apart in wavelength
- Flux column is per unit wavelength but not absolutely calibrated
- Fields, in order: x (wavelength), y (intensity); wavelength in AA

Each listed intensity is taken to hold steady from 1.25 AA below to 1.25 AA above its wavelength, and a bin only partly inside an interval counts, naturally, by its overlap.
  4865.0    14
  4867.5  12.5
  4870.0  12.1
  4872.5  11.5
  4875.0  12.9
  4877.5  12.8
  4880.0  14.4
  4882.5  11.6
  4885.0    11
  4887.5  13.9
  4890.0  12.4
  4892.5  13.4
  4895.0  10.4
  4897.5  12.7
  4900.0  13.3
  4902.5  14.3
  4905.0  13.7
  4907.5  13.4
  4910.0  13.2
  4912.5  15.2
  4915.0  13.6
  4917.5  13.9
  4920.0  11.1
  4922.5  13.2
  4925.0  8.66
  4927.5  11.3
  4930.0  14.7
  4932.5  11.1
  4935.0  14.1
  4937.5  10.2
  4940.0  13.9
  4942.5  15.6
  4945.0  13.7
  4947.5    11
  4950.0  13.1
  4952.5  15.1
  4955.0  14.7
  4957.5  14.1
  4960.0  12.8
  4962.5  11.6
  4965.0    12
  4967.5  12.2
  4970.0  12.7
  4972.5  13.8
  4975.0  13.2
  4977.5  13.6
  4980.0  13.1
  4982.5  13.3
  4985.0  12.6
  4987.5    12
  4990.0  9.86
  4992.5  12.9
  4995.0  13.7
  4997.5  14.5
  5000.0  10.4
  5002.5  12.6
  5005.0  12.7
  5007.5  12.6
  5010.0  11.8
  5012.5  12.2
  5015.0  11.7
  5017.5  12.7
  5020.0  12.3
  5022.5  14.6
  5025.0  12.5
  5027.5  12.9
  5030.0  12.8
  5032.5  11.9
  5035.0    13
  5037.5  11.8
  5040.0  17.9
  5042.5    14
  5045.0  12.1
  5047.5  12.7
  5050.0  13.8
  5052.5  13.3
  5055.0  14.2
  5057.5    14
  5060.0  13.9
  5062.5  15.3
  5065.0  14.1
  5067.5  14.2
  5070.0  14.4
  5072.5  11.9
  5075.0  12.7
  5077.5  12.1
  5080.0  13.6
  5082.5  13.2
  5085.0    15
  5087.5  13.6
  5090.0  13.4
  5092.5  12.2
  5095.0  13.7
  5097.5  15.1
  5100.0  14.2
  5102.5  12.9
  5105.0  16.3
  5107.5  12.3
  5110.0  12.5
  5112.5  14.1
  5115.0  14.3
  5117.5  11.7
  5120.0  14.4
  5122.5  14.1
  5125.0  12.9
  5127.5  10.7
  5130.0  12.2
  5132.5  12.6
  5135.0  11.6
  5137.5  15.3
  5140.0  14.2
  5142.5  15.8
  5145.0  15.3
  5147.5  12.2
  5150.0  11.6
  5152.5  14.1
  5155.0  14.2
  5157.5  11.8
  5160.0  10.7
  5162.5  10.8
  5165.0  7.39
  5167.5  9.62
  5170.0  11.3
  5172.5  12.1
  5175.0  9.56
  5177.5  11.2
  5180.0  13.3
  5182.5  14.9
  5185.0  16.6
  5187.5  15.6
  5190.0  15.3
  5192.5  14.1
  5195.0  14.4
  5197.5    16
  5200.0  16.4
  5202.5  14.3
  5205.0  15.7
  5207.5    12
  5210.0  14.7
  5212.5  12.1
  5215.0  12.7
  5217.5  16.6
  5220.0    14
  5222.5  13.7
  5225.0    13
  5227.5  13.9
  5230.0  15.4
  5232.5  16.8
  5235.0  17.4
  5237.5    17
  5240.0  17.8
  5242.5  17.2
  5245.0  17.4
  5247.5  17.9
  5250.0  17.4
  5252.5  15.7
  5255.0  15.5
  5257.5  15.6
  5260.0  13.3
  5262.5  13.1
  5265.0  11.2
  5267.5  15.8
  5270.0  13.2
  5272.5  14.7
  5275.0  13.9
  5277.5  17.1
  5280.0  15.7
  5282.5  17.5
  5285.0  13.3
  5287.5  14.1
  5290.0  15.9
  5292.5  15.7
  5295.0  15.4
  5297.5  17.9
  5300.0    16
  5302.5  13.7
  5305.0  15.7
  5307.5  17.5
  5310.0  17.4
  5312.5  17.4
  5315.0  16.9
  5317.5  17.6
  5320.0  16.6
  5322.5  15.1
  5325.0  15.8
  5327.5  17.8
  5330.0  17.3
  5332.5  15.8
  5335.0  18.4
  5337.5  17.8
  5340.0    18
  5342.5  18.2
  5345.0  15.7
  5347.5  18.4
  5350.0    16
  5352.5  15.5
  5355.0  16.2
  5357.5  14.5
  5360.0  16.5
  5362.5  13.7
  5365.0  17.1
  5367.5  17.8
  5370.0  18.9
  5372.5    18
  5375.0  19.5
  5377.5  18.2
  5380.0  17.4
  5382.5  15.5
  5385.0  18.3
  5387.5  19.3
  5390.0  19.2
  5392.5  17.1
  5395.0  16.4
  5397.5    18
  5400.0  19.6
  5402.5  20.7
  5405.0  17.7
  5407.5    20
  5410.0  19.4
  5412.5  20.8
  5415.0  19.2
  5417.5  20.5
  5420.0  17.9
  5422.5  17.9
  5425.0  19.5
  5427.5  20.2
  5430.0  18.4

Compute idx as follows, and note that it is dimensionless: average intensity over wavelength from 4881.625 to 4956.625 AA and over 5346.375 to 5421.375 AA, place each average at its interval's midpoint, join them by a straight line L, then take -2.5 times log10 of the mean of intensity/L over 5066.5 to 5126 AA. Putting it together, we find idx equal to 0.10 mag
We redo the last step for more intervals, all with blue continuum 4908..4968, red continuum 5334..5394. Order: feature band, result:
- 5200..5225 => 0.123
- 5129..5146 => 0.084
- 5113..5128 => 0.125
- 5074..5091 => 0.081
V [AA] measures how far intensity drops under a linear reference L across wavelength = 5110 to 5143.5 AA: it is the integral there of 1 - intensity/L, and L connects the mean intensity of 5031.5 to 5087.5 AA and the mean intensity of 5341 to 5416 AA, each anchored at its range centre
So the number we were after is 2.7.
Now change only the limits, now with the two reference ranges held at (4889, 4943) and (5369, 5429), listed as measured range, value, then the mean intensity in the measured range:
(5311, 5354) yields 2.3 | 17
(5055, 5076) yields 1.2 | 13.8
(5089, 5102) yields 1.2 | 13.7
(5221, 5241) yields 1.3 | 15.6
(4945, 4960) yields -0.3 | 13.5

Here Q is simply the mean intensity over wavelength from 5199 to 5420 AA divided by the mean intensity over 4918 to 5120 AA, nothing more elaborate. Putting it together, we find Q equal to 1.3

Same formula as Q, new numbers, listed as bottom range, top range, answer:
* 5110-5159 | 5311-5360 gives 1.26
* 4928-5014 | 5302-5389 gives 1.32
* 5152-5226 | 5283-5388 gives 1.26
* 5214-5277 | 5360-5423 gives 1.20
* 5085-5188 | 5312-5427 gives 1.36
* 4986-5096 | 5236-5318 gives 1.20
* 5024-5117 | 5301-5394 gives 1.26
